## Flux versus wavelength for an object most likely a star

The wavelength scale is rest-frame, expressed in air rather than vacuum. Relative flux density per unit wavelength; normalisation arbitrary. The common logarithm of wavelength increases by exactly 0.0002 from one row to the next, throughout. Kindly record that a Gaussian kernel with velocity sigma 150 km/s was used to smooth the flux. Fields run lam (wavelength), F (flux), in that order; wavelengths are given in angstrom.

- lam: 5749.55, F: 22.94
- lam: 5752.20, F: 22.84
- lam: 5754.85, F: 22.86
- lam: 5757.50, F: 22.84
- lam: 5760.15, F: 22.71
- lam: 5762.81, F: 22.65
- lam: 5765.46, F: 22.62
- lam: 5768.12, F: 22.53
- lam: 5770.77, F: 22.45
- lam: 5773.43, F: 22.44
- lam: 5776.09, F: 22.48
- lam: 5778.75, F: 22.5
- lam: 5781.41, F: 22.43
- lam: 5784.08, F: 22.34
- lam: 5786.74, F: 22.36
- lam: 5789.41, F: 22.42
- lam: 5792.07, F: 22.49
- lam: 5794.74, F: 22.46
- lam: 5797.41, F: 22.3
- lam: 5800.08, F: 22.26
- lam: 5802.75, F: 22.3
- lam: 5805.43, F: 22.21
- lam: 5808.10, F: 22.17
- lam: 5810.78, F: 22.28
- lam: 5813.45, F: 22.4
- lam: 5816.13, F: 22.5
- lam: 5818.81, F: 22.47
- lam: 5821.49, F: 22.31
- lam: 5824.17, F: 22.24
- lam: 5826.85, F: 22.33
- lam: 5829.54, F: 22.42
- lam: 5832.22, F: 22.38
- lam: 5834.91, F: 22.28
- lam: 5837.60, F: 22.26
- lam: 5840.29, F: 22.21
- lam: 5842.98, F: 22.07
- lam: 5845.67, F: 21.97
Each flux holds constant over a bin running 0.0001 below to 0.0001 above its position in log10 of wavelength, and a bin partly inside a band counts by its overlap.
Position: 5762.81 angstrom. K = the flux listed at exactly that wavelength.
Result 22.65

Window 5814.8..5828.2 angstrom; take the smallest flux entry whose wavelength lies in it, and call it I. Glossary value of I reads 22.24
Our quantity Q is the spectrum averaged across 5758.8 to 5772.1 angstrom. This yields 22.6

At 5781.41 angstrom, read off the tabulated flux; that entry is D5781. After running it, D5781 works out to 22.43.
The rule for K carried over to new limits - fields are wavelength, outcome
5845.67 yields 21.97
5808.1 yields 22.17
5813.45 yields 22.4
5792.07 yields 22.49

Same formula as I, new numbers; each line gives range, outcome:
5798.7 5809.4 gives 22.17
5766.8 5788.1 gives 22.34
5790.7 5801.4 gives 22.26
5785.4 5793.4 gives 22.36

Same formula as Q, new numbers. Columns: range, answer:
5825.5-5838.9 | 22.3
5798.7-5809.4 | 22.2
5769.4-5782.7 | 22.5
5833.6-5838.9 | 22.3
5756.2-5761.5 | 22.8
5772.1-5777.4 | 22.5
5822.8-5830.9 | 22.3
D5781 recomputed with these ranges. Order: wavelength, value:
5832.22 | 22.38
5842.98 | 22.07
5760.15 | 22.71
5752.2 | 22.84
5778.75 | 22.5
